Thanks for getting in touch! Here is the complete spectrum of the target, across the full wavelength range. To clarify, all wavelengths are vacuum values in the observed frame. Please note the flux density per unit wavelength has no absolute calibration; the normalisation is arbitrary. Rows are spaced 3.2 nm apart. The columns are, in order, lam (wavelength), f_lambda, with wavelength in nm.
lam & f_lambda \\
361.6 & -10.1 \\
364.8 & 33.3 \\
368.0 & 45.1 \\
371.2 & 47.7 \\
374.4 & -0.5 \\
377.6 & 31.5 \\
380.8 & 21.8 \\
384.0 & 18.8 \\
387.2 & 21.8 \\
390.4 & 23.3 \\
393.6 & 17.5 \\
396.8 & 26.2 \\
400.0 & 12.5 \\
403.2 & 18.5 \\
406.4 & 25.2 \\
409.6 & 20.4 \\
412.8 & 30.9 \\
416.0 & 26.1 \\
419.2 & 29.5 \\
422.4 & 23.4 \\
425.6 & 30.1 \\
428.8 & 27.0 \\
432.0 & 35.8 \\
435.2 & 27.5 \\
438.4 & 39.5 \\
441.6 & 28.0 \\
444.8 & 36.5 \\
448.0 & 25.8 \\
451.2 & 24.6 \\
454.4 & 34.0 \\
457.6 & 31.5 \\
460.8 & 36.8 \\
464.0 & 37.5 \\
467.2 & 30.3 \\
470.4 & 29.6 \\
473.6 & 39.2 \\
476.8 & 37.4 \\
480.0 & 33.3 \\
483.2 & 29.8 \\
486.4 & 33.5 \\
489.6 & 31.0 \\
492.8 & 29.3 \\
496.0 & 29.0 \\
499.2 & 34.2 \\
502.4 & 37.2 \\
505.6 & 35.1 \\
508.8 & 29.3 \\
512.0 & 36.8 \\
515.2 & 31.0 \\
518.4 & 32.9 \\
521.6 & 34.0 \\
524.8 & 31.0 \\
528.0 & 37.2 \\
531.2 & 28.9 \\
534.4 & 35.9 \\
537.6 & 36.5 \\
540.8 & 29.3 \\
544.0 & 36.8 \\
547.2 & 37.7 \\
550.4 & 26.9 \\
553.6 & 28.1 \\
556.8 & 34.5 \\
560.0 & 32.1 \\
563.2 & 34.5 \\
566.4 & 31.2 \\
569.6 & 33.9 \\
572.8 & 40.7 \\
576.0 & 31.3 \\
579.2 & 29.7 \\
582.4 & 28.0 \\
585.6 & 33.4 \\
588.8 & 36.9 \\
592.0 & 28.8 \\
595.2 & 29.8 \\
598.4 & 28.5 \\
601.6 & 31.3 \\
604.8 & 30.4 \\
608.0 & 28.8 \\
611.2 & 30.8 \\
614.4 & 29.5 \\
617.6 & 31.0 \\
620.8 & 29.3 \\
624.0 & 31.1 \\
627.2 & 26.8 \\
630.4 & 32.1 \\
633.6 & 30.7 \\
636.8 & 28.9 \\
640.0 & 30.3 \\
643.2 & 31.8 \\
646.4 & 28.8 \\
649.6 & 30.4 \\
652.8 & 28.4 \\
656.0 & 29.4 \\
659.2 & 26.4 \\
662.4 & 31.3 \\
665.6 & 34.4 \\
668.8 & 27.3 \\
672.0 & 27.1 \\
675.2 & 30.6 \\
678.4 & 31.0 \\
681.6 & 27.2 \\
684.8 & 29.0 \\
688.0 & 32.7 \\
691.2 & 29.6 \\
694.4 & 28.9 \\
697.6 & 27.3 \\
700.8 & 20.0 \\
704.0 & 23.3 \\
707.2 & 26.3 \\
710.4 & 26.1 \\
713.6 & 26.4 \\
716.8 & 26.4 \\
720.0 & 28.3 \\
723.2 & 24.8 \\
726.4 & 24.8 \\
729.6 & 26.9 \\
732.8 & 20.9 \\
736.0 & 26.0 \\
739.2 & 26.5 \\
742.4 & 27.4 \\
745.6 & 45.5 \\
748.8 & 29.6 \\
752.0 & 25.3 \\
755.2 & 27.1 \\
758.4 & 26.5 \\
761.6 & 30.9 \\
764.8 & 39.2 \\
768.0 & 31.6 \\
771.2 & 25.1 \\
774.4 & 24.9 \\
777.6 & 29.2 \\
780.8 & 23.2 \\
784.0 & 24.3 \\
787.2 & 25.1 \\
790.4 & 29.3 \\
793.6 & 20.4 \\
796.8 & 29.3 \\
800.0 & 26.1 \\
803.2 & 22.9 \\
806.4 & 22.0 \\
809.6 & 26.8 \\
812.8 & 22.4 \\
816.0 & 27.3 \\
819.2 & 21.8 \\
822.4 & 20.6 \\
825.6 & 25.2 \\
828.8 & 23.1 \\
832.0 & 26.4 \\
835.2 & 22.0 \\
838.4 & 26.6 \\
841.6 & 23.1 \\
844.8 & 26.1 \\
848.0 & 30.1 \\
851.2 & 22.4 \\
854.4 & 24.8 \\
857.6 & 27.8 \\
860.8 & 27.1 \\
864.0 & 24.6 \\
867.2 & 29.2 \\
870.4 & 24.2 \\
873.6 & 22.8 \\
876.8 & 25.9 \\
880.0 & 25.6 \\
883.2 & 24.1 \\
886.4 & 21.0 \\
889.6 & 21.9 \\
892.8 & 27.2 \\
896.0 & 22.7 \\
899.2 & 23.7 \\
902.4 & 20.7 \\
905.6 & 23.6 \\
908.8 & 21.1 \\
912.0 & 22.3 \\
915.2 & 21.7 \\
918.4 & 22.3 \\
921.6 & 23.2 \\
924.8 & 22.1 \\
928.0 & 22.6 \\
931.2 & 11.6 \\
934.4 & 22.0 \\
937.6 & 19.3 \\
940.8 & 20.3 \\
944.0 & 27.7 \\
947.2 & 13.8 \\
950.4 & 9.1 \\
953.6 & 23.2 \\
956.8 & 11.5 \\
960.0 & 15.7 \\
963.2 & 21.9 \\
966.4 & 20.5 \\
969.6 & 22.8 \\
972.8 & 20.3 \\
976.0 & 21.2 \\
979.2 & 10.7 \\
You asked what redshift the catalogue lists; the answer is 0.14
